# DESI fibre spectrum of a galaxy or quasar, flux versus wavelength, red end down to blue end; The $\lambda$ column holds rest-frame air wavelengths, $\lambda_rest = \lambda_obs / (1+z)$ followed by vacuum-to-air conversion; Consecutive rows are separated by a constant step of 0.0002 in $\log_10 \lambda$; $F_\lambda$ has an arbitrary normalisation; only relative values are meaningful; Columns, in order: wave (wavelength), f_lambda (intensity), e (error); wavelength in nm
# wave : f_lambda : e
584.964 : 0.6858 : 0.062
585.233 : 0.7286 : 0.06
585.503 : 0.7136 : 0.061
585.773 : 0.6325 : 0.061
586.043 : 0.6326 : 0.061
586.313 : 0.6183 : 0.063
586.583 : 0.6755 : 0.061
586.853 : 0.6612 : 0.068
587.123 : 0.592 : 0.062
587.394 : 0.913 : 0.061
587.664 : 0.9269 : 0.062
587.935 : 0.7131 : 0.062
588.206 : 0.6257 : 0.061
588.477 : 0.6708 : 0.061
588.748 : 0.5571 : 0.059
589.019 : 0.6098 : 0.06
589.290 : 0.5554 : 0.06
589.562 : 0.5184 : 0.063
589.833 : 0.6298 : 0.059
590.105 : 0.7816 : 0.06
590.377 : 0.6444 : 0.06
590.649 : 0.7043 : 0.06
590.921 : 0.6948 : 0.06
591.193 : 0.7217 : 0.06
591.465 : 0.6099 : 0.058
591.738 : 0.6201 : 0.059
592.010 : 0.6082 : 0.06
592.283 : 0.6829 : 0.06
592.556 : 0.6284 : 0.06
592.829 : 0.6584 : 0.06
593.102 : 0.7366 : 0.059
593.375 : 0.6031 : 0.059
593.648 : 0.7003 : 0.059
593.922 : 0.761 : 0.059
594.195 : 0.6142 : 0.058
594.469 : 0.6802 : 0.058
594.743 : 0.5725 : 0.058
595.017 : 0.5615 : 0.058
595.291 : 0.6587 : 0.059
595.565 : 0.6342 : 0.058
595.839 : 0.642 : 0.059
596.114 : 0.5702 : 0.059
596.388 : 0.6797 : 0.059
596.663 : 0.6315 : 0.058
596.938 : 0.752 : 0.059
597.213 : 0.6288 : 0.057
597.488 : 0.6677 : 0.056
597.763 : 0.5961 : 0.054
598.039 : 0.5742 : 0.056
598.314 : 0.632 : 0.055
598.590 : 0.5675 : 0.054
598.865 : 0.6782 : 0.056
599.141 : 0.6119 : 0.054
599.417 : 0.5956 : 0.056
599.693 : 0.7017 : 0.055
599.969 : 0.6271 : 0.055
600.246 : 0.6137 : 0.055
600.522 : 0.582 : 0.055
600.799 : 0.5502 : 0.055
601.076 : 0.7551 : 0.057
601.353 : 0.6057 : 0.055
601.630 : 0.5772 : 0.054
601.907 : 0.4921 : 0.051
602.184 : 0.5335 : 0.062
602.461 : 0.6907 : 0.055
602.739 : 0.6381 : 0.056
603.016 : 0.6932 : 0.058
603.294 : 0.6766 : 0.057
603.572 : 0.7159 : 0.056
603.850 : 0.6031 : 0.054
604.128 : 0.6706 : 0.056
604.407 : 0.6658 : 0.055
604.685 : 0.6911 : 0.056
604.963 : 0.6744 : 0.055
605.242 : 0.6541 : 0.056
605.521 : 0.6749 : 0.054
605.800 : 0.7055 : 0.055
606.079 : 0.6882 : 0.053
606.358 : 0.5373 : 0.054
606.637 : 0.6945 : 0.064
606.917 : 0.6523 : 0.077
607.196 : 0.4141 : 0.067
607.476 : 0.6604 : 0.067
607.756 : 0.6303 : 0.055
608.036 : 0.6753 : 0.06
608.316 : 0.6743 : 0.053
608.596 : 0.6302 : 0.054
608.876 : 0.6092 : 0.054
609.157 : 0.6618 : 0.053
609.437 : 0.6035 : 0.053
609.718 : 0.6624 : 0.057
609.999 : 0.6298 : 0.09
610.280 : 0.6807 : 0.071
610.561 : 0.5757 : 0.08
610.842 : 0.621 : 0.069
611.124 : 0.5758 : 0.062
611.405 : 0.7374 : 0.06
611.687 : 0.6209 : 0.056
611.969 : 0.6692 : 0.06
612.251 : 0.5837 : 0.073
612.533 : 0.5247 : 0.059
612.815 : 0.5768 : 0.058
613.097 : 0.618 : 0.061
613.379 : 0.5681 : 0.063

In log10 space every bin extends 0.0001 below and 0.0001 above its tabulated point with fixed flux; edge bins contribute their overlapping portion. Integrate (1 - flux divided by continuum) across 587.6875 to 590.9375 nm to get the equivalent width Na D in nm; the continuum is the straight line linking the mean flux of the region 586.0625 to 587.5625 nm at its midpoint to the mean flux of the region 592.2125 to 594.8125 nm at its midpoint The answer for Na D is 0.16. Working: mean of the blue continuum 0.693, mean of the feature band 0.65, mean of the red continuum 0.666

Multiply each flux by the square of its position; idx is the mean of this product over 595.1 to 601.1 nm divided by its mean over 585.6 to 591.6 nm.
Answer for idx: 1.0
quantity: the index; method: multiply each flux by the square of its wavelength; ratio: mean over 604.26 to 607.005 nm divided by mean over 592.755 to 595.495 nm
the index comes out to 1.05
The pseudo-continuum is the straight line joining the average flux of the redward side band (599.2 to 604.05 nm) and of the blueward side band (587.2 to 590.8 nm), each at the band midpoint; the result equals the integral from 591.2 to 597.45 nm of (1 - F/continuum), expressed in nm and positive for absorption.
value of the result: 0.08 nm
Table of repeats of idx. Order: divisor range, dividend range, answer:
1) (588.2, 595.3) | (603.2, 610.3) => 1.05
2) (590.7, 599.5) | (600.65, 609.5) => 1.02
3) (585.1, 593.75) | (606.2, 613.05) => 1.00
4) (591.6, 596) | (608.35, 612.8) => 1.02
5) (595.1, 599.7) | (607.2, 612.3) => 1.04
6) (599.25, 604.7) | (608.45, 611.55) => 1.03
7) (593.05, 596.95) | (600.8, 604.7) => 1.01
